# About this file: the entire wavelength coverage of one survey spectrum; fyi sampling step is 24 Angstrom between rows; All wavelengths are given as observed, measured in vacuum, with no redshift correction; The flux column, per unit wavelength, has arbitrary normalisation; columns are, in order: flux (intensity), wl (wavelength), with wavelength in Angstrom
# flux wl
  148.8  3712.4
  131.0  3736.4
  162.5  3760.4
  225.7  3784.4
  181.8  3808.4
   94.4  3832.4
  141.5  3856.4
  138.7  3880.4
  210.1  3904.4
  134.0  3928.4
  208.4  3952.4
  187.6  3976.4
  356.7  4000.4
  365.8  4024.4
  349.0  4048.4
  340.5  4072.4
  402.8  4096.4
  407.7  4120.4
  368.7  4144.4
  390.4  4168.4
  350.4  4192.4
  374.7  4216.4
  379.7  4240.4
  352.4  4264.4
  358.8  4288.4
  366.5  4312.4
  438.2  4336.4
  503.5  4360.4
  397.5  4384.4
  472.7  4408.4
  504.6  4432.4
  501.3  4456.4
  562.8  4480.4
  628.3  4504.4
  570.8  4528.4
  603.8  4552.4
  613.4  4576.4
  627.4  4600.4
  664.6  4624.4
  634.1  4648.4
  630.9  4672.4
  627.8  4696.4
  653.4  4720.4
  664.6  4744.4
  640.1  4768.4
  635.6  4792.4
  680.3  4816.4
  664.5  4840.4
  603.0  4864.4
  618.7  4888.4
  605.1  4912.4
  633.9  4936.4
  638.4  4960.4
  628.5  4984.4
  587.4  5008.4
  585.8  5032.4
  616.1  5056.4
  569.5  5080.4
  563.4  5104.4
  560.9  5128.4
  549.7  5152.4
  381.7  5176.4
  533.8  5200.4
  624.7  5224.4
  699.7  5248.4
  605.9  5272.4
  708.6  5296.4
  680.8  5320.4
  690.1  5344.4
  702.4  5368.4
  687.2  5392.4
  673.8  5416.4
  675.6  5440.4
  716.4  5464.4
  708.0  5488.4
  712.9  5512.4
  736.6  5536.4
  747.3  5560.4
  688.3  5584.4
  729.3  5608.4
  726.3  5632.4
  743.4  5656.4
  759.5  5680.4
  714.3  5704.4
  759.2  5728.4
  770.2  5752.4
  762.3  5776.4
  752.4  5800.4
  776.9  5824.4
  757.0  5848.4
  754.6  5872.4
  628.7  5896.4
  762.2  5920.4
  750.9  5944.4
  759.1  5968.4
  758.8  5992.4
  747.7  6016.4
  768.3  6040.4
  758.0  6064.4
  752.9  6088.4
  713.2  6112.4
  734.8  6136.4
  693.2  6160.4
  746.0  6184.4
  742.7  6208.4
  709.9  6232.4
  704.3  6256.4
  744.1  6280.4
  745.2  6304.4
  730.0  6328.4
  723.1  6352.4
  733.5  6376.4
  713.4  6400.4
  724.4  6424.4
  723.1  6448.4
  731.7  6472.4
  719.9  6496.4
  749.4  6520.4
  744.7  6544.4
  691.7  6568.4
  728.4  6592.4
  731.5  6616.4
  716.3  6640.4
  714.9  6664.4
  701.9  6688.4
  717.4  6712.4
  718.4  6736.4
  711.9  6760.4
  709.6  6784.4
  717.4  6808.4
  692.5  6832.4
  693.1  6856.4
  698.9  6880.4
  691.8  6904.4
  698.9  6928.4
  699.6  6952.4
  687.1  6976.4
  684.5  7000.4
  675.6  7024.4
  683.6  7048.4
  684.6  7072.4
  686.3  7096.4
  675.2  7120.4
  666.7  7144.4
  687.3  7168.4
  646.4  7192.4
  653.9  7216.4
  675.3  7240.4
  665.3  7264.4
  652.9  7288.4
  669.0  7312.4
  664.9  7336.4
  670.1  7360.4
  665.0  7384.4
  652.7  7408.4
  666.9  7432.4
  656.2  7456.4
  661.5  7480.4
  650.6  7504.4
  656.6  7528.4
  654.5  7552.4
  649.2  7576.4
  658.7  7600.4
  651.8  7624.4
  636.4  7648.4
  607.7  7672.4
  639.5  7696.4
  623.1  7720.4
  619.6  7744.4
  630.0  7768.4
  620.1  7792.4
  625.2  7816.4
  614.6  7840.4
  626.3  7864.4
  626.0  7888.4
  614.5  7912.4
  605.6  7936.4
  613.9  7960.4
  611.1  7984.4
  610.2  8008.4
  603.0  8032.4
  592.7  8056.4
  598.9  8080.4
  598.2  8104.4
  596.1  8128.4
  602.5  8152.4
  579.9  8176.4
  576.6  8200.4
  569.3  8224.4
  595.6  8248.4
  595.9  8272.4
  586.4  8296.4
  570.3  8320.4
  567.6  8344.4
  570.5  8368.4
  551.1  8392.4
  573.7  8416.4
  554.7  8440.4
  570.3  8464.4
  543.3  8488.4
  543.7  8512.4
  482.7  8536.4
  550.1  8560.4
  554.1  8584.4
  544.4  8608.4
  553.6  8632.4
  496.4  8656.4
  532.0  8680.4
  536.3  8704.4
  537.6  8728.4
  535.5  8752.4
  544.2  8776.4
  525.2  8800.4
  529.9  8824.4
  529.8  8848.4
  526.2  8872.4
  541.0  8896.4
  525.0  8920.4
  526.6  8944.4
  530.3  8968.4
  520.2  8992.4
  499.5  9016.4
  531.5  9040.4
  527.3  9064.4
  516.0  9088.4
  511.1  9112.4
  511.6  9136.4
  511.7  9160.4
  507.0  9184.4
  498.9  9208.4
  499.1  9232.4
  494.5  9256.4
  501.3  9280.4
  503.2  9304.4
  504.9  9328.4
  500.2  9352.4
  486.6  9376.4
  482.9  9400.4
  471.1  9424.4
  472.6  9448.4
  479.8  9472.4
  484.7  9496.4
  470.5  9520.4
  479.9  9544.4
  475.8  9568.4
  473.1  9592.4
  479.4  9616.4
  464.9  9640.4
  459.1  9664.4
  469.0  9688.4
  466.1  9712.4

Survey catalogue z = 0.000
